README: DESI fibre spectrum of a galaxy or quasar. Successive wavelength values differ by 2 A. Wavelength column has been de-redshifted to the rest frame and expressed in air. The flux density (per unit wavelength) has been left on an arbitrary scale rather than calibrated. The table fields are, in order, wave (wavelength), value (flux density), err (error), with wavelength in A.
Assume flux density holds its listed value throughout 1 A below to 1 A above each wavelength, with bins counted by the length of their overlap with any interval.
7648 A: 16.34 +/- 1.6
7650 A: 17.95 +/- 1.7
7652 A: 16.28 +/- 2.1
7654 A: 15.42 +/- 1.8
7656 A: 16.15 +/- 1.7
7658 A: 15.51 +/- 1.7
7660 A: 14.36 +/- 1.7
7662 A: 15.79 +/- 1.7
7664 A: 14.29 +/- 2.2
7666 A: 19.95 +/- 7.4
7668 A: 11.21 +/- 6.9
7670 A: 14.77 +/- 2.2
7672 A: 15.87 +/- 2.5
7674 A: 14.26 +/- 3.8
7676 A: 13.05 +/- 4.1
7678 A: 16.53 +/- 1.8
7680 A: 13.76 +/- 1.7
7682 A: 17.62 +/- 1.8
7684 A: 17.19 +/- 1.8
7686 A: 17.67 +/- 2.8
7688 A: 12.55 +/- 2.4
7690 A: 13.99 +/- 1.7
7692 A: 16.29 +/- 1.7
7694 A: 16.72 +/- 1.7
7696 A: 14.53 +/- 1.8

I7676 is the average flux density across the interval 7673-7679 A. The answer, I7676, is 14.6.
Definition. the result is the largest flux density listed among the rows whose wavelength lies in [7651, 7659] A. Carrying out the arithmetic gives 16.28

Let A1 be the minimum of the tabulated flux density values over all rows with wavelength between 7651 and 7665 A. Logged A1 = 14.29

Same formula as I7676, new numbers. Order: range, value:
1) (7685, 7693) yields 15.1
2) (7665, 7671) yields 15.3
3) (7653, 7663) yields 15.4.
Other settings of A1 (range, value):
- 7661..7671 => 11.21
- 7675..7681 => 13.05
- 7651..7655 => 15.42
